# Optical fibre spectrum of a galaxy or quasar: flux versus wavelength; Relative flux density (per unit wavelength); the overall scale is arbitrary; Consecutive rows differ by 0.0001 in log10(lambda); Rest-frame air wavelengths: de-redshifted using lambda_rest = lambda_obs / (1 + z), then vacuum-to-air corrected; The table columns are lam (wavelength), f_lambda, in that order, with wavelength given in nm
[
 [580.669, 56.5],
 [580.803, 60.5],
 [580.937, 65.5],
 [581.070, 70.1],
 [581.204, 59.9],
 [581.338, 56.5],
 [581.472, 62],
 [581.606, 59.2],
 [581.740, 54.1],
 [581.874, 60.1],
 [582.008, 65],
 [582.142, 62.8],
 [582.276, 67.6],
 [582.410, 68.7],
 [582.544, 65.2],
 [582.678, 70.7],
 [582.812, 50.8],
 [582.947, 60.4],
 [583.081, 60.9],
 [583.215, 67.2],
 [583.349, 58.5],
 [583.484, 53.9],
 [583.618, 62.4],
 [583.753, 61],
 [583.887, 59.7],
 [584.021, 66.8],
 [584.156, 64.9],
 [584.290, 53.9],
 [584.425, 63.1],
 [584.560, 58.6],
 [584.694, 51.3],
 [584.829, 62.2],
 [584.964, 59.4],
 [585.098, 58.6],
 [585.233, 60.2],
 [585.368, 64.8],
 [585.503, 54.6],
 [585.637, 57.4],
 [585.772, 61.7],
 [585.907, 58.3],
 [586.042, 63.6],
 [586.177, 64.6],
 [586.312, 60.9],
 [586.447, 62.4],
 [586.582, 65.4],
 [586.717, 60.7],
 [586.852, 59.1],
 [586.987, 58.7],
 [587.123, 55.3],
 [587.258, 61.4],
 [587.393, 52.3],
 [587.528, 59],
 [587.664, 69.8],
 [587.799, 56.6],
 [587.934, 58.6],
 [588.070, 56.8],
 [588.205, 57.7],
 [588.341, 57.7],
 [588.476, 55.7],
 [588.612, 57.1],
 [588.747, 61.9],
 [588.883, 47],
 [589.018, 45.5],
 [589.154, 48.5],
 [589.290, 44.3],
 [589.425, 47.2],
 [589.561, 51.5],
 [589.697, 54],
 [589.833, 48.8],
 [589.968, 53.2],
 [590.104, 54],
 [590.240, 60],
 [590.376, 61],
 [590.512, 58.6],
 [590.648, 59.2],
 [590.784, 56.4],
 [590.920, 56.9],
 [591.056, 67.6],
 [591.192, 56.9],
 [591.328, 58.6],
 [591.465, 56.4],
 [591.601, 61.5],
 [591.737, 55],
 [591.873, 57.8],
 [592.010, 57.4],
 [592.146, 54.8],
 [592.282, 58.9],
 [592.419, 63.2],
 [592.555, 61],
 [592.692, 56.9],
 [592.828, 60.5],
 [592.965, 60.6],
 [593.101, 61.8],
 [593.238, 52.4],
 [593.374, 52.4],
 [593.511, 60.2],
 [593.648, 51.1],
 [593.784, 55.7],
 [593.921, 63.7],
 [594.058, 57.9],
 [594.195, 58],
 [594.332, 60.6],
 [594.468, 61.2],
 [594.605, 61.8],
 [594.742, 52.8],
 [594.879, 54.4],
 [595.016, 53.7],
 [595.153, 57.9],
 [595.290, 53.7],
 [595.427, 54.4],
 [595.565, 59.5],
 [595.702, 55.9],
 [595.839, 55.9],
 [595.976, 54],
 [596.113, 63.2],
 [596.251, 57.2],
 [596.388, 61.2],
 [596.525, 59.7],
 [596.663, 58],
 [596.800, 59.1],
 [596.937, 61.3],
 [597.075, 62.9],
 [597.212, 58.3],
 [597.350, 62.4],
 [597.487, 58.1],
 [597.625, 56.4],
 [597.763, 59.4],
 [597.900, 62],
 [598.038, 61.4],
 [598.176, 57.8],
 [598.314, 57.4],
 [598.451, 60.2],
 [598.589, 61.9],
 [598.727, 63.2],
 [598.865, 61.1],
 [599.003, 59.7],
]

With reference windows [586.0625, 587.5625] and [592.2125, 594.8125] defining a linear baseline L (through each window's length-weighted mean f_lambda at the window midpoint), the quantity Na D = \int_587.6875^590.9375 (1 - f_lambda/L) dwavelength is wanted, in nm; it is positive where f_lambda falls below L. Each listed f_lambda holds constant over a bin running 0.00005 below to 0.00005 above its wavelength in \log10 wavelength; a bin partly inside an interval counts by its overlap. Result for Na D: 0.26 nm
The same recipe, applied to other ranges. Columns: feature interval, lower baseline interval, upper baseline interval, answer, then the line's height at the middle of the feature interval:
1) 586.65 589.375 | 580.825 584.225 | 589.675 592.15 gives 0.14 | 59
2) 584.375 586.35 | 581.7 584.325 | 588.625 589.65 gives -0.09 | 57.3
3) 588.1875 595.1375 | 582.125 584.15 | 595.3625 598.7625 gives 0.46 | 60.5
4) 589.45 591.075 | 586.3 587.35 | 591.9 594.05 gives 0.08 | 59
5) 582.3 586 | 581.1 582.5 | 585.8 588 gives 0.03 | 61.2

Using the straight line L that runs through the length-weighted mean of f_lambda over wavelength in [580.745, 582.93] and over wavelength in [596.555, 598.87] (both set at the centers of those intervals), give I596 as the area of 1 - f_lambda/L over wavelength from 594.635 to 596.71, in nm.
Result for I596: 0.12 nm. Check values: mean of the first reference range 62.4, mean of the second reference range 60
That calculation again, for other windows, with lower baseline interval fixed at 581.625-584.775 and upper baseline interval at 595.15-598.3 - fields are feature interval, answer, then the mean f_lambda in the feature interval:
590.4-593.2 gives 0.029 nm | 59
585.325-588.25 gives 0.026 nm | 60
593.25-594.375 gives 0.039 nm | 57.1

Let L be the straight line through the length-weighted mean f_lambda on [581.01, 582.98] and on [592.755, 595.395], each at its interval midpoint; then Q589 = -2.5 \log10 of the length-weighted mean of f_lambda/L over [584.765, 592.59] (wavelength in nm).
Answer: 0.03 mag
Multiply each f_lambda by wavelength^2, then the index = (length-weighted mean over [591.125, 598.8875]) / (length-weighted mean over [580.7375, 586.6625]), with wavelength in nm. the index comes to 1.0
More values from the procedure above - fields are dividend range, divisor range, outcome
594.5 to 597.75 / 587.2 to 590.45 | 1.08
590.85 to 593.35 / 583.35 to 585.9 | 1.01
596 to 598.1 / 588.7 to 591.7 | 1.12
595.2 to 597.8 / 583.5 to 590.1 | 1.05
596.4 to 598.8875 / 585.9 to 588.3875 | 1.04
